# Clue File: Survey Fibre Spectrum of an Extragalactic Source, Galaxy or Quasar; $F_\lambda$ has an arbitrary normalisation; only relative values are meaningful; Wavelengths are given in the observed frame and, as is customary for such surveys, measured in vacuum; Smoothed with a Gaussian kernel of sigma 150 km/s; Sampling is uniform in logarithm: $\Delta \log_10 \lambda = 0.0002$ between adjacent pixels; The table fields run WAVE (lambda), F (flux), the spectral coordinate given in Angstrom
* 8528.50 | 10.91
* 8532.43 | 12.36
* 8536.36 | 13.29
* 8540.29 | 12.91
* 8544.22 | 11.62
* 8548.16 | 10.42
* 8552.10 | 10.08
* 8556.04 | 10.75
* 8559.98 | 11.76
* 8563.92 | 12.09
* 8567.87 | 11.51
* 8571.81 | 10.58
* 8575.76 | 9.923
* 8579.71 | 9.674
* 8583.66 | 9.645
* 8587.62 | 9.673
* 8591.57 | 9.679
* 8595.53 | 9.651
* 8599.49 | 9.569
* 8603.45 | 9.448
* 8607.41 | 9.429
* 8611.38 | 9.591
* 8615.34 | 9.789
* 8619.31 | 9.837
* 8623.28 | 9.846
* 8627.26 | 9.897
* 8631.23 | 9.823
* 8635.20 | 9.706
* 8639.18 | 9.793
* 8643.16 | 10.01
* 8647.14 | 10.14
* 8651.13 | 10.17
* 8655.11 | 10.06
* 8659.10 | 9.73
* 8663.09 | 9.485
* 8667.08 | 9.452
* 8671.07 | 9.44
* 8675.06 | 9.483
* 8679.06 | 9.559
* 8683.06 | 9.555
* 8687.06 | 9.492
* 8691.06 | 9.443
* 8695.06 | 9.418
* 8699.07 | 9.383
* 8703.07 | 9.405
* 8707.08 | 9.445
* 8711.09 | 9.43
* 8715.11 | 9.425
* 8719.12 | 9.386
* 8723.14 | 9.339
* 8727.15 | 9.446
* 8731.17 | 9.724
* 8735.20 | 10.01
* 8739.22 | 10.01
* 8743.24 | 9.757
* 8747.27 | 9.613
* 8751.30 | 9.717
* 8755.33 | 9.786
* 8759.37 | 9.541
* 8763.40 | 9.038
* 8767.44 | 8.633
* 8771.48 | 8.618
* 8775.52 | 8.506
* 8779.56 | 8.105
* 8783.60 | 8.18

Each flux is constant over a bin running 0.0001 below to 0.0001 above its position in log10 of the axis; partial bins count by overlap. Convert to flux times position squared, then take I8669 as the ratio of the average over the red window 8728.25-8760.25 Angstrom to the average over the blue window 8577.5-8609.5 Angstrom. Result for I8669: 1.05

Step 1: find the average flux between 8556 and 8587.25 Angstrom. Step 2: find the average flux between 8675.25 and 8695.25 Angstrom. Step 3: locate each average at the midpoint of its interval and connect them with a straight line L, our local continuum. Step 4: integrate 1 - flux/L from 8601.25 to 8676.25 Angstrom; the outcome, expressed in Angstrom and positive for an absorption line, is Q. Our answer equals 1.75 Angstrom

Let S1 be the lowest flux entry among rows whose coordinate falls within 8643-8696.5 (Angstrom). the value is 9.418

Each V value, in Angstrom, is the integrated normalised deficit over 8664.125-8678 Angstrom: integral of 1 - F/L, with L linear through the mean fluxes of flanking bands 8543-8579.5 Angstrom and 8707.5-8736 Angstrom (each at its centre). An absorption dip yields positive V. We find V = 0.7 Angstrom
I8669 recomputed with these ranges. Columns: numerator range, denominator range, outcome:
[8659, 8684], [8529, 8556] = 0.84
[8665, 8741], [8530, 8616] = 0.92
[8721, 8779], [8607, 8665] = 0.98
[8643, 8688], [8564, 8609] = 0.99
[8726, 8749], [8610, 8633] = 1.02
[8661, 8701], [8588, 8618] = 1.00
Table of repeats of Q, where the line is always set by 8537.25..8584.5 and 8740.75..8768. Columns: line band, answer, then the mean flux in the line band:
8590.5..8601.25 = 1.10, 9.63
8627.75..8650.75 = 1.05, 9.91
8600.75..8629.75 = 2.42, 9.69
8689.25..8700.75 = 0.62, 9.41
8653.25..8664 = 0.48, 9.78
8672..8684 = 0.67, 9.52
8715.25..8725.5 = 0.40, 9.38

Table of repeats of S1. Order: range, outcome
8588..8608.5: 9.429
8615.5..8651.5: 9.706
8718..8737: 9.339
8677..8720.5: 9.383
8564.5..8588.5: 9.645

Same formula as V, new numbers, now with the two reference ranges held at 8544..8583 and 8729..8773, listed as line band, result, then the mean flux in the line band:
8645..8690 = 1.7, 9.68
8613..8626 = 0.7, 9.82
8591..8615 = 2.1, 9.57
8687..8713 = 1.1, 9.43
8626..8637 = 0.5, 9.81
